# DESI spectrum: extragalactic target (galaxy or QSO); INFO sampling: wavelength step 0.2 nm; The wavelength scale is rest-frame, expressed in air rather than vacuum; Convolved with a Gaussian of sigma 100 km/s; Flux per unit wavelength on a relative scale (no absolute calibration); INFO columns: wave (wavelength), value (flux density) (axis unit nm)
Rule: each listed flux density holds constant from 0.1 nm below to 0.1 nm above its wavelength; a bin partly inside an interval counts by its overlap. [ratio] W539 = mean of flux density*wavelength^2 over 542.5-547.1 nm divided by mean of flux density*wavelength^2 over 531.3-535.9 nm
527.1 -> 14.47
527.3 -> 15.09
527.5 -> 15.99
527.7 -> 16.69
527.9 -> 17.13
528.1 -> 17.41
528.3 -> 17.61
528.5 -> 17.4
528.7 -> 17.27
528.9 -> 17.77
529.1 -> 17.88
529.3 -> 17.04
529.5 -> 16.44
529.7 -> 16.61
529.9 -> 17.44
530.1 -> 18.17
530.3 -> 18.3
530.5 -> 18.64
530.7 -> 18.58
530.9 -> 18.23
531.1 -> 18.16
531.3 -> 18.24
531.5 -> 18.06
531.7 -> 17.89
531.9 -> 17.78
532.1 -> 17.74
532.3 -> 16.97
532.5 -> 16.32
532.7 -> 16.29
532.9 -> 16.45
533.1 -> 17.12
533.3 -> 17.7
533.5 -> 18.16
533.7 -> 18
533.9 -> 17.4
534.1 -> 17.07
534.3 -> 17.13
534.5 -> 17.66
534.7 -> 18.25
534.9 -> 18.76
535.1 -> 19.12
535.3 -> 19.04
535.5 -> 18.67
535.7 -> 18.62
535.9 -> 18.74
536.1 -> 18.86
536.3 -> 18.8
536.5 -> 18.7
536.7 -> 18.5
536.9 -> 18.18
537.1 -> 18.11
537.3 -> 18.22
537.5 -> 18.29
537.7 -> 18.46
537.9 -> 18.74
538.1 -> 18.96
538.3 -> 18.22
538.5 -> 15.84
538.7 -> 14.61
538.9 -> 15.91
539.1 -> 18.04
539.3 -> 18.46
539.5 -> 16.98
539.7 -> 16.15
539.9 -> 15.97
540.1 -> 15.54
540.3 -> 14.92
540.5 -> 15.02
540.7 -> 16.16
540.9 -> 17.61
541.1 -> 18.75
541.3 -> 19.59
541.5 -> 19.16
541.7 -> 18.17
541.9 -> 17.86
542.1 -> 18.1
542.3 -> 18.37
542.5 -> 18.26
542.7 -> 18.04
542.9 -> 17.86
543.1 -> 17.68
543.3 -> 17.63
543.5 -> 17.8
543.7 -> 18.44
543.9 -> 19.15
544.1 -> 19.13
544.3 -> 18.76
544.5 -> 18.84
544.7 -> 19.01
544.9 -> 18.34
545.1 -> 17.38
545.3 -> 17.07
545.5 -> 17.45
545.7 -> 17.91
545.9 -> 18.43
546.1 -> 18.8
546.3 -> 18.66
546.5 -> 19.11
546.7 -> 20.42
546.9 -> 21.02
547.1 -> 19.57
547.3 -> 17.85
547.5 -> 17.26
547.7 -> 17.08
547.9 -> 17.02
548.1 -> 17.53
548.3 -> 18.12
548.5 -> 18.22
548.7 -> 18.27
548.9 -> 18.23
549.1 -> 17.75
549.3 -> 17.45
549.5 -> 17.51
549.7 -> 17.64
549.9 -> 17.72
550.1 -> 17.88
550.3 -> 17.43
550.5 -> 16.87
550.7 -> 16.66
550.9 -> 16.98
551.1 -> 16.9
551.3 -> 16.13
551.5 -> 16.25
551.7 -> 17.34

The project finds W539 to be 1.1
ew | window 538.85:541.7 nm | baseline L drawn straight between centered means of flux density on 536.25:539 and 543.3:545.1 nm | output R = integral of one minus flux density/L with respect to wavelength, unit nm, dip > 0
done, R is 0.16 nm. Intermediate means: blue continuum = 17.8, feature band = 17.1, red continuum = 18.6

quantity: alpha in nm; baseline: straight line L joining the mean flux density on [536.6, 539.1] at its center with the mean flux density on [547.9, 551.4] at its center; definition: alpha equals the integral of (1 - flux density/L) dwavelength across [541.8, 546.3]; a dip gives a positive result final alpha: -0.16 nm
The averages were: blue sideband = 17.7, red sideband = 17.5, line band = 18.2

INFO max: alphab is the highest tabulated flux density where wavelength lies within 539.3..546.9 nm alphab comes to 21.02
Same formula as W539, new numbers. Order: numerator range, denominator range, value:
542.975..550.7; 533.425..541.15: 1.07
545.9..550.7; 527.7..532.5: 1.10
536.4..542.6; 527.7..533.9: 1.03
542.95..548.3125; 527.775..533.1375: 1.11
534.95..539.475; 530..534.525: 1.05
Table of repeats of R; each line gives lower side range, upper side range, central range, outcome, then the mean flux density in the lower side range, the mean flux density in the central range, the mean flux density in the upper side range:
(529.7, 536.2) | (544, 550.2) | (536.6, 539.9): 0.09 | 17.9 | 17.6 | 18.2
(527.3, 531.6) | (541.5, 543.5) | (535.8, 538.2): -0.10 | 17.5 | 18.5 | 18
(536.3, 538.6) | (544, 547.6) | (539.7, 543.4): 0.20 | 18.2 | 17.4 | 18.6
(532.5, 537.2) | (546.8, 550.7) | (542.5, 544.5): -0.04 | 18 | 18.3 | 17.9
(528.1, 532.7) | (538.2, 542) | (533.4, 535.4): -0.08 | 17.6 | 18.1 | 17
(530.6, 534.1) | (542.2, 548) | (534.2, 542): 0.07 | 17.6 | 17.8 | 18.4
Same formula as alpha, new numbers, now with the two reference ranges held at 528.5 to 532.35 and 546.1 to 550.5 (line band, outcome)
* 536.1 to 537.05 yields -0.035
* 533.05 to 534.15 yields 0.013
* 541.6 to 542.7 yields -0.007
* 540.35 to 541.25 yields 0.053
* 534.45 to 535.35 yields -0.037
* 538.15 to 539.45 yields 0.073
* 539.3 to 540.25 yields 0.086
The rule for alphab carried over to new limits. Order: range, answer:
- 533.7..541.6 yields 19.59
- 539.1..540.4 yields 18.46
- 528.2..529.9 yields 17.88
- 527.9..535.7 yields 19.12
